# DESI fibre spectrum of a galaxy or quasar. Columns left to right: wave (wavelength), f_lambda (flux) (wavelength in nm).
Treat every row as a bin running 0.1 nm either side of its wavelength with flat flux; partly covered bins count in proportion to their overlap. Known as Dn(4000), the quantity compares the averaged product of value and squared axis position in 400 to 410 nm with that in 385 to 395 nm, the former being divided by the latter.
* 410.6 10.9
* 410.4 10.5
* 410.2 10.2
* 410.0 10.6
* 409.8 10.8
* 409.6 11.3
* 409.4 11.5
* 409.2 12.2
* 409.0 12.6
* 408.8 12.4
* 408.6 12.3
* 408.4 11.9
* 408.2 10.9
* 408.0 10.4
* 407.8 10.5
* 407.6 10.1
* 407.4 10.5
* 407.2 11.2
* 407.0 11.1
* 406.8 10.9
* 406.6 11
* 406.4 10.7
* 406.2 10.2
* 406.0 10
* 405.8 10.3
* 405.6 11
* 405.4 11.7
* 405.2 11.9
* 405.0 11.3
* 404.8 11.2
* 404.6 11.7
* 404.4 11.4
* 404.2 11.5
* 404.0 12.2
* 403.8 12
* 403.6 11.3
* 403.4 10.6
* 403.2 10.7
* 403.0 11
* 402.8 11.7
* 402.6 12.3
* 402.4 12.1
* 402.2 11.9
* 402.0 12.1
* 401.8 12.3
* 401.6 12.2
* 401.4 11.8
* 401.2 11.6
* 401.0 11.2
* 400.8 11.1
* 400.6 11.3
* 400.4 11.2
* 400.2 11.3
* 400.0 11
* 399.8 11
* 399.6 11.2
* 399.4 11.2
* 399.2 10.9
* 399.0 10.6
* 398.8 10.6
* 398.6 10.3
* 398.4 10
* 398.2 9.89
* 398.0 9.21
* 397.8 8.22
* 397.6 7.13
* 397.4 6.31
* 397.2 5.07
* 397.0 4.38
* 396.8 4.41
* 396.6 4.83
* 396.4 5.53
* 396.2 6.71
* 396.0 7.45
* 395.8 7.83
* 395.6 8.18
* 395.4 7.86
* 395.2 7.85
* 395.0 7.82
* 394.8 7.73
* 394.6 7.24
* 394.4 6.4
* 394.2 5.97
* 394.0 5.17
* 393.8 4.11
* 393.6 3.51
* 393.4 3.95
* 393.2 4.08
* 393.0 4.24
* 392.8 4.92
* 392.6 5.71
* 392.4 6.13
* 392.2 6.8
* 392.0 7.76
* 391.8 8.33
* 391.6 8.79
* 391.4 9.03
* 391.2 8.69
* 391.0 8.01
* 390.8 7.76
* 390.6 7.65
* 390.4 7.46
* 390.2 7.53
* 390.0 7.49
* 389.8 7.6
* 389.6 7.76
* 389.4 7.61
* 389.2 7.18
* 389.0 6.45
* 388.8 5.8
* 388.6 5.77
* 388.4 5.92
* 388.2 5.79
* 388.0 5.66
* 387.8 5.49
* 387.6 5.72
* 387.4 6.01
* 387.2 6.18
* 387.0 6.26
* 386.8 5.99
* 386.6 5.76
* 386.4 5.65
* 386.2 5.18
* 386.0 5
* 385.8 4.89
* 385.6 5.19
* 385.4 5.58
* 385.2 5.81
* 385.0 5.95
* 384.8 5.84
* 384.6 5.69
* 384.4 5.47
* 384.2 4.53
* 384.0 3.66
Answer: 1.94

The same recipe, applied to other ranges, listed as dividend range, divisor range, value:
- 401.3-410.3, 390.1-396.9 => 1.82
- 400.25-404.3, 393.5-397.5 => 1.93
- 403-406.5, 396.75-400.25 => 1.27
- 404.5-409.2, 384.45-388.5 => 2.18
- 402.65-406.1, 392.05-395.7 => 1.98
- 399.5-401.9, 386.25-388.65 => 2.10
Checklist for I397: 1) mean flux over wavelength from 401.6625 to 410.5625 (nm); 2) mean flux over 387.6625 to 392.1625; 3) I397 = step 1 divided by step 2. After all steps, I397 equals 1.56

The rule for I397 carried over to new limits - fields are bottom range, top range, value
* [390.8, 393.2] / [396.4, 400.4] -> 1.25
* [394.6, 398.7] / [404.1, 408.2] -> 1.49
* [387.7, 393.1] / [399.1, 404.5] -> 1.66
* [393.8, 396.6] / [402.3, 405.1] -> 1.67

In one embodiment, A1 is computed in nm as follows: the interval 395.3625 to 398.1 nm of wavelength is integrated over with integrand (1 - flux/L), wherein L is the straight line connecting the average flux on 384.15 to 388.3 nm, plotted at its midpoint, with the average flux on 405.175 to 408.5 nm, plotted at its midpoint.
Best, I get 0.54 nm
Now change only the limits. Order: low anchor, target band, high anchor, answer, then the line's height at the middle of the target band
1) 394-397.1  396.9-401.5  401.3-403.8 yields -0.246 nm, 9.26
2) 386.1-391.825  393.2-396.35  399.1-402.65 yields 0.945 nm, 9.12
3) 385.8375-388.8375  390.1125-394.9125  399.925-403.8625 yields 0.707 nm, 7.79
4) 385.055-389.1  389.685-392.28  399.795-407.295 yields -0.325 nm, 7.04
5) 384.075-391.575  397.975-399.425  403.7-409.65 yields -0.182 nm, 9.2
